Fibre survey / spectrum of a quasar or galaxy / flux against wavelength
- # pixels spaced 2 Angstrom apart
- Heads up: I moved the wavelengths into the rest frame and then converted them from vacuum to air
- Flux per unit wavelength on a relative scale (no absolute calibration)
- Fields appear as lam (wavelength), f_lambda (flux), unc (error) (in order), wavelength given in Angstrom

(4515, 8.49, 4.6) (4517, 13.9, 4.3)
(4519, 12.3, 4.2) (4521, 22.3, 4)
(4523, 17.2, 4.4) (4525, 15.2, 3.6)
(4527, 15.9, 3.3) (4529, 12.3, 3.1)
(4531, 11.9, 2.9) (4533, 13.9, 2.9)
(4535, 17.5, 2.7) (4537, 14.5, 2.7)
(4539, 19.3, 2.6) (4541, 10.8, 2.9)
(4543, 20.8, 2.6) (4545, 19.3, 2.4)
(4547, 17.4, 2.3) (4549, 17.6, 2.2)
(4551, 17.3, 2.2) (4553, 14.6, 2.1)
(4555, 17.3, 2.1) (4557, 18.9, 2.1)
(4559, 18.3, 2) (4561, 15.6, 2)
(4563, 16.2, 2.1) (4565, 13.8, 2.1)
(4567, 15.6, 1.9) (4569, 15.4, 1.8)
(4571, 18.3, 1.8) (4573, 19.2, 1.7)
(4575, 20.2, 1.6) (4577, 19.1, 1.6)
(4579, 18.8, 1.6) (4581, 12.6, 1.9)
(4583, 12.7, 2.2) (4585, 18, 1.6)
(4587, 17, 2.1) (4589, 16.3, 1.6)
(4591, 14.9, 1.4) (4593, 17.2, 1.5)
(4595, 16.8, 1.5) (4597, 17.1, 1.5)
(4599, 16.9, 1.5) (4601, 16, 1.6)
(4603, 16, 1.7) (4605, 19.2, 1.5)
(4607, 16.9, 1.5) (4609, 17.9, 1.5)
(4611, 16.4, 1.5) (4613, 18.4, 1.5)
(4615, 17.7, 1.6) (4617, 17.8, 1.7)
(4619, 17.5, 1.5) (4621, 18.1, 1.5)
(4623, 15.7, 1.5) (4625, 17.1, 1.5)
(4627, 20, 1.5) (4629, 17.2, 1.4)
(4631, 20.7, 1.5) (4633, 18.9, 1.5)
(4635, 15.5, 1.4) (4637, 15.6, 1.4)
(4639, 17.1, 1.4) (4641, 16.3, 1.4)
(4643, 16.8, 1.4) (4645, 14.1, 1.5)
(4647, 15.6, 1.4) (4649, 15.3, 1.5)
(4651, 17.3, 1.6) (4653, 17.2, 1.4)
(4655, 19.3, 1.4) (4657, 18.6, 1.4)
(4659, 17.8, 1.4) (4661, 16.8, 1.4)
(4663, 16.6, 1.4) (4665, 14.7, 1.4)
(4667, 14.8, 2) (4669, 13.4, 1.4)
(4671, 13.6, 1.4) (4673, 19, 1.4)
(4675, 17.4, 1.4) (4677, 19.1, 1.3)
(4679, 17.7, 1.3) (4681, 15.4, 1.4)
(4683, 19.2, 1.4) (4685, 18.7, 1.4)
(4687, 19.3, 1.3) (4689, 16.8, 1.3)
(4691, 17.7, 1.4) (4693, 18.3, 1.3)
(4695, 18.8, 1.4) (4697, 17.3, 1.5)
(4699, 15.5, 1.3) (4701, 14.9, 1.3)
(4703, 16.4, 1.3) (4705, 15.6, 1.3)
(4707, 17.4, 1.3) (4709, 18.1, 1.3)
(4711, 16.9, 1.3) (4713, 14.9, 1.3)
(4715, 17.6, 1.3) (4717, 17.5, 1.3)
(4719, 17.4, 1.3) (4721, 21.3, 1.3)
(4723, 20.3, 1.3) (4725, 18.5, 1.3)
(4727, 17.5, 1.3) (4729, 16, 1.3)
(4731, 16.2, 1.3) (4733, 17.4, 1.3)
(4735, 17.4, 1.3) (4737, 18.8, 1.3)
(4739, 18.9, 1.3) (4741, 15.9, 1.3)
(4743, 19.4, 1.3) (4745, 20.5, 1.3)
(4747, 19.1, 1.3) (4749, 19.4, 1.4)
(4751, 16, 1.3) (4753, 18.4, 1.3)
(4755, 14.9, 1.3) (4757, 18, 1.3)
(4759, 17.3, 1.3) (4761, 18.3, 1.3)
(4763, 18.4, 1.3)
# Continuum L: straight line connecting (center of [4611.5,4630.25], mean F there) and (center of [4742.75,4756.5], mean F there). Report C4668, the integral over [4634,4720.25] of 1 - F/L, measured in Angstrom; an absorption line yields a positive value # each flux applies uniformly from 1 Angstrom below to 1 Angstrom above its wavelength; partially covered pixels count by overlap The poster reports 5.2 Angstrom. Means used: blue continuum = 17.7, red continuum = 18.2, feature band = 16.8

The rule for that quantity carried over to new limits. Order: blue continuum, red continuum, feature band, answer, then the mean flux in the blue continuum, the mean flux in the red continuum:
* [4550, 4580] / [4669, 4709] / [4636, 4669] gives 1.5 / 17.2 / 17.2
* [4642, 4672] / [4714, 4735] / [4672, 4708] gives -1.0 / 16.1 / 17.9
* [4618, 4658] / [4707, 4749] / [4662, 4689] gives 1.1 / 17.2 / 18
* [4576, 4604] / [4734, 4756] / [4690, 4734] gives 0.9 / 16.4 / 18.1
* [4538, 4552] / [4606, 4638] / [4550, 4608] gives 2.6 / 17.5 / 17.6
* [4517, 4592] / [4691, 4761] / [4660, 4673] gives 1.4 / 16.4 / 17.6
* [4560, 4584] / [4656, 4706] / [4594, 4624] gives -1.1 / 16.5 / 16.9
